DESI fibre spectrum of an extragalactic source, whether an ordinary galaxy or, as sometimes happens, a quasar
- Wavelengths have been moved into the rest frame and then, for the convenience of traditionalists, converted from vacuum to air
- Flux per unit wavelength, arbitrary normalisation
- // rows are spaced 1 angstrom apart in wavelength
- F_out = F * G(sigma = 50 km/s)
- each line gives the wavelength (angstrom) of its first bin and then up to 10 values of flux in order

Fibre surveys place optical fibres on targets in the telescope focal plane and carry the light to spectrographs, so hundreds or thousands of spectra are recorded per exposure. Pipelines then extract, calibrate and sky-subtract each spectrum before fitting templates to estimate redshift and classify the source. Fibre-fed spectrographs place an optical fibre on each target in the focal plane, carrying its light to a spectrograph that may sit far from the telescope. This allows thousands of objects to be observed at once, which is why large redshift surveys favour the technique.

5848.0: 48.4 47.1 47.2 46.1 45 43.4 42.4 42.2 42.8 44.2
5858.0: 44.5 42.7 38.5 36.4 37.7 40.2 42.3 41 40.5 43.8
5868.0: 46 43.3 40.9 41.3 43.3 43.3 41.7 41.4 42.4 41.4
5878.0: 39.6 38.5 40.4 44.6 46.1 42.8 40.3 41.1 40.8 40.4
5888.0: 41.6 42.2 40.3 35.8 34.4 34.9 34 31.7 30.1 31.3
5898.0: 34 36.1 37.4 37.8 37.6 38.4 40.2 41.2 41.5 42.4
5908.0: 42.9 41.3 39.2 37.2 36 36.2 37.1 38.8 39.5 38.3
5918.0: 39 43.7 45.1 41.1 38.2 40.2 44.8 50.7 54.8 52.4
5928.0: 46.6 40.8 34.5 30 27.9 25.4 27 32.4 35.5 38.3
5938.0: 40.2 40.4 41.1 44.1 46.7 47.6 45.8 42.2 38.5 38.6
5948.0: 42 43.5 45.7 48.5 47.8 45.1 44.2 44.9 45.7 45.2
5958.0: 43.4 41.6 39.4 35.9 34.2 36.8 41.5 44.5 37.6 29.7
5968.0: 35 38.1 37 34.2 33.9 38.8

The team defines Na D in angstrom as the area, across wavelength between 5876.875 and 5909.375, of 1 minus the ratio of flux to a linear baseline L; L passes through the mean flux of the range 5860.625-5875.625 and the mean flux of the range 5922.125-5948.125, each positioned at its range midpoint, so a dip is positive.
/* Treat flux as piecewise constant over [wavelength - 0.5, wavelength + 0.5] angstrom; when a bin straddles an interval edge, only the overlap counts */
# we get 1.8 angstrom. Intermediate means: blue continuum 41.6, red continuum 40.3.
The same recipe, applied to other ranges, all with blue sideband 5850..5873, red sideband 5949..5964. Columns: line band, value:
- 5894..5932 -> 2.8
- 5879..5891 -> 0.3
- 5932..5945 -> 1.3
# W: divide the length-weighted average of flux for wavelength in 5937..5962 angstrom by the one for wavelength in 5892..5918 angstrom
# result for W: 1.15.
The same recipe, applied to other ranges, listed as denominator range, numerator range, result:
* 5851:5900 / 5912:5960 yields 1.02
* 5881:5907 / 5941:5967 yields 1.11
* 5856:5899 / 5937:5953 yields 1.08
